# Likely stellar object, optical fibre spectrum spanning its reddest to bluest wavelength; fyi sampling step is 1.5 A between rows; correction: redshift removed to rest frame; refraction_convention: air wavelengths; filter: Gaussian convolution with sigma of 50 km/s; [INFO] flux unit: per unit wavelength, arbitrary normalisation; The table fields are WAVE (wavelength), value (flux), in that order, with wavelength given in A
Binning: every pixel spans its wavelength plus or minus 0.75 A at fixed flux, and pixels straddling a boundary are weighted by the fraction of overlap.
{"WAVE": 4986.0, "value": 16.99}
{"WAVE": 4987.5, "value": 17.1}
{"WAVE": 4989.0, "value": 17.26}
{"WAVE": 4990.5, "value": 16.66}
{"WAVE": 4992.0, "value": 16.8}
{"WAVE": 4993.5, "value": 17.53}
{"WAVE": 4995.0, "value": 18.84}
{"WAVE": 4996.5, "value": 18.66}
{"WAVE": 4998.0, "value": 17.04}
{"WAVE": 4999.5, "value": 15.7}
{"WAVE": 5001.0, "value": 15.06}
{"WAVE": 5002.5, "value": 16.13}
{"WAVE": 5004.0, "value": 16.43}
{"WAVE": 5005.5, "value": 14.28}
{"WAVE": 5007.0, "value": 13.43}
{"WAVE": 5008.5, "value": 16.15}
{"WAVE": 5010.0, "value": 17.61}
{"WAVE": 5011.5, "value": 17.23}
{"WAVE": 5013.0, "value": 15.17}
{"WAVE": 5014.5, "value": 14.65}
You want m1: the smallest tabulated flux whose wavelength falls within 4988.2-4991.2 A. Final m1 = 16.66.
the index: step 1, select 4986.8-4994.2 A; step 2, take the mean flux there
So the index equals 17.1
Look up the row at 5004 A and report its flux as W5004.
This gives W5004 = 16.43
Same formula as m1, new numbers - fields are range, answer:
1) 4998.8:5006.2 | 14.28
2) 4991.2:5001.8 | 15.06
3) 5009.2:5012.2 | 17.23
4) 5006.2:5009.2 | 13.43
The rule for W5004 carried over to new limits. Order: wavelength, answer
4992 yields 16.8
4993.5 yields 17.53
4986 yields 16.99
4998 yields 17.04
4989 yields 17.26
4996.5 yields 18.66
